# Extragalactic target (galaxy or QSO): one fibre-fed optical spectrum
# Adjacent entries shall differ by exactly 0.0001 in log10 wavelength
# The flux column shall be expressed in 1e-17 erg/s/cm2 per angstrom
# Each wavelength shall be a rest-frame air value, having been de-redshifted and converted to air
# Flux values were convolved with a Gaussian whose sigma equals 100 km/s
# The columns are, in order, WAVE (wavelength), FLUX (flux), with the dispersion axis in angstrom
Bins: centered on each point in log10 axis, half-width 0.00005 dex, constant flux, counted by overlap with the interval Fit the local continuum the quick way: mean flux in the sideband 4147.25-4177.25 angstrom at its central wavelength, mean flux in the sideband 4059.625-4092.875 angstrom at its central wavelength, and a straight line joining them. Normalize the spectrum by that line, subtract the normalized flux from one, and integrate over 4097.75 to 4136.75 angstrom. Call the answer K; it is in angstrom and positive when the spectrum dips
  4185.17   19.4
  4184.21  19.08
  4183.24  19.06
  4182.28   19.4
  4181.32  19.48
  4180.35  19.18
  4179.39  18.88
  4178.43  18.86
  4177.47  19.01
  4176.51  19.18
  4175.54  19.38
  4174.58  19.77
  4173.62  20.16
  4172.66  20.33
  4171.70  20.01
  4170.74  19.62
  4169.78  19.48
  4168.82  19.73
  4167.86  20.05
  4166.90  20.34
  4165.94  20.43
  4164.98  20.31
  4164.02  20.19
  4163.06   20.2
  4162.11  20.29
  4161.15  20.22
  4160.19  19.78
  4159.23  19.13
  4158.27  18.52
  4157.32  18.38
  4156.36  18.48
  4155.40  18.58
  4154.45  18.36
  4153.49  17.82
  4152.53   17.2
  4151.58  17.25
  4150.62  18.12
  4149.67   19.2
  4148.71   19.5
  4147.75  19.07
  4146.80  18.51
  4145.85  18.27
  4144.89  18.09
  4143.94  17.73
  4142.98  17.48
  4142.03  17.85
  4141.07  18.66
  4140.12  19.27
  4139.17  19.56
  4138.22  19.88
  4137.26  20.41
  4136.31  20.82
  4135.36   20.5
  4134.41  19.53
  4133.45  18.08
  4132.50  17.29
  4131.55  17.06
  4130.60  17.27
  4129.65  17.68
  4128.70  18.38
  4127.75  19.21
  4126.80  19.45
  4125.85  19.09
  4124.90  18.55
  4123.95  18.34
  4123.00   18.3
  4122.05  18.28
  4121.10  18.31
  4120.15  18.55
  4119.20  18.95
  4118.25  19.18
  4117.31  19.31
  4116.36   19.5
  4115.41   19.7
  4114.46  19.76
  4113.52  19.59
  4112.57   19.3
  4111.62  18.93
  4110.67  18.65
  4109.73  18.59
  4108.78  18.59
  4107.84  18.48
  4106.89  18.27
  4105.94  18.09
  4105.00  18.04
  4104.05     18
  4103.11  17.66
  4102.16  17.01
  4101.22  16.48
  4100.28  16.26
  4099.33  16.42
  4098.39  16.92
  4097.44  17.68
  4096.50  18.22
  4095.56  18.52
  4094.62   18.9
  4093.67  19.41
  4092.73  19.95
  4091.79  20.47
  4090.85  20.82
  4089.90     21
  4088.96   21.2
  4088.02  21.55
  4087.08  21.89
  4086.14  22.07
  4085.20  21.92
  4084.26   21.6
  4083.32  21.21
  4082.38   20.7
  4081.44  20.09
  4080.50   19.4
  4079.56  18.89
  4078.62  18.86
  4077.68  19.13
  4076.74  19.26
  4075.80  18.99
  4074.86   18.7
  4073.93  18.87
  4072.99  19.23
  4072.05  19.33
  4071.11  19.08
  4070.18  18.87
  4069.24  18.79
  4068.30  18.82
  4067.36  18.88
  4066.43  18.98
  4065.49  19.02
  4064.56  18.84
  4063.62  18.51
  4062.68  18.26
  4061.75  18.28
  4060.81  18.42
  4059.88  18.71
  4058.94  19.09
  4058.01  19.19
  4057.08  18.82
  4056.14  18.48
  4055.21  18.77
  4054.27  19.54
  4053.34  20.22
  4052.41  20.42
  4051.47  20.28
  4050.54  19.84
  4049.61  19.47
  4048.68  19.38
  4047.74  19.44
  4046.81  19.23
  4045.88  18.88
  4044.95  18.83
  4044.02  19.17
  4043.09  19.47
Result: 2.1 angstrom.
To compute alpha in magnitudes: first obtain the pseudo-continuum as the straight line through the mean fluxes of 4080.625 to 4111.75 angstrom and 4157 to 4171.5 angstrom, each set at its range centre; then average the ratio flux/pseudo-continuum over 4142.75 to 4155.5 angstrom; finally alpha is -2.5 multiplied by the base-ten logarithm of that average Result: 0.08 mag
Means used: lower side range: 19.2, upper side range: 19.8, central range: 18.2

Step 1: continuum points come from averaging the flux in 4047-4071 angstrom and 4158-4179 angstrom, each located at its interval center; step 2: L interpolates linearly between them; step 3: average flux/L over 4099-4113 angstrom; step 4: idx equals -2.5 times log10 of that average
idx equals 0.085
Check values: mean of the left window 19.1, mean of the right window 19.8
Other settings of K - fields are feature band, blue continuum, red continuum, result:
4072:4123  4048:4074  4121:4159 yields -0.8 angstrom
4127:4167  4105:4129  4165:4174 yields 1.3 angstrom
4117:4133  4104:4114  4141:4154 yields 0.0 angstrom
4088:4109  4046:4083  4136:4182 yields 0.7 angstrom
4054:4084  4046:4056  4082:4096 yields 1.6 angstrom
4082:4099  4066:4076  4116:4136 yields -1.2 angstrom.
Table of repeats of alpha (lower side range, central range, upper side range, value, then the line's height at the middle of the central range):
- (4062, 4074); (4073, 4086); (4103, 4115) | -0.06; 18.8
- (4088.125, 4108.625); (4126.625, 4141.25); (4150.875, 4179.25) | 0.00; 19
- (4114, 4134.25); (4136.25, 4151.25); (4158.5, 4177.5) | 0.02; 19.2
